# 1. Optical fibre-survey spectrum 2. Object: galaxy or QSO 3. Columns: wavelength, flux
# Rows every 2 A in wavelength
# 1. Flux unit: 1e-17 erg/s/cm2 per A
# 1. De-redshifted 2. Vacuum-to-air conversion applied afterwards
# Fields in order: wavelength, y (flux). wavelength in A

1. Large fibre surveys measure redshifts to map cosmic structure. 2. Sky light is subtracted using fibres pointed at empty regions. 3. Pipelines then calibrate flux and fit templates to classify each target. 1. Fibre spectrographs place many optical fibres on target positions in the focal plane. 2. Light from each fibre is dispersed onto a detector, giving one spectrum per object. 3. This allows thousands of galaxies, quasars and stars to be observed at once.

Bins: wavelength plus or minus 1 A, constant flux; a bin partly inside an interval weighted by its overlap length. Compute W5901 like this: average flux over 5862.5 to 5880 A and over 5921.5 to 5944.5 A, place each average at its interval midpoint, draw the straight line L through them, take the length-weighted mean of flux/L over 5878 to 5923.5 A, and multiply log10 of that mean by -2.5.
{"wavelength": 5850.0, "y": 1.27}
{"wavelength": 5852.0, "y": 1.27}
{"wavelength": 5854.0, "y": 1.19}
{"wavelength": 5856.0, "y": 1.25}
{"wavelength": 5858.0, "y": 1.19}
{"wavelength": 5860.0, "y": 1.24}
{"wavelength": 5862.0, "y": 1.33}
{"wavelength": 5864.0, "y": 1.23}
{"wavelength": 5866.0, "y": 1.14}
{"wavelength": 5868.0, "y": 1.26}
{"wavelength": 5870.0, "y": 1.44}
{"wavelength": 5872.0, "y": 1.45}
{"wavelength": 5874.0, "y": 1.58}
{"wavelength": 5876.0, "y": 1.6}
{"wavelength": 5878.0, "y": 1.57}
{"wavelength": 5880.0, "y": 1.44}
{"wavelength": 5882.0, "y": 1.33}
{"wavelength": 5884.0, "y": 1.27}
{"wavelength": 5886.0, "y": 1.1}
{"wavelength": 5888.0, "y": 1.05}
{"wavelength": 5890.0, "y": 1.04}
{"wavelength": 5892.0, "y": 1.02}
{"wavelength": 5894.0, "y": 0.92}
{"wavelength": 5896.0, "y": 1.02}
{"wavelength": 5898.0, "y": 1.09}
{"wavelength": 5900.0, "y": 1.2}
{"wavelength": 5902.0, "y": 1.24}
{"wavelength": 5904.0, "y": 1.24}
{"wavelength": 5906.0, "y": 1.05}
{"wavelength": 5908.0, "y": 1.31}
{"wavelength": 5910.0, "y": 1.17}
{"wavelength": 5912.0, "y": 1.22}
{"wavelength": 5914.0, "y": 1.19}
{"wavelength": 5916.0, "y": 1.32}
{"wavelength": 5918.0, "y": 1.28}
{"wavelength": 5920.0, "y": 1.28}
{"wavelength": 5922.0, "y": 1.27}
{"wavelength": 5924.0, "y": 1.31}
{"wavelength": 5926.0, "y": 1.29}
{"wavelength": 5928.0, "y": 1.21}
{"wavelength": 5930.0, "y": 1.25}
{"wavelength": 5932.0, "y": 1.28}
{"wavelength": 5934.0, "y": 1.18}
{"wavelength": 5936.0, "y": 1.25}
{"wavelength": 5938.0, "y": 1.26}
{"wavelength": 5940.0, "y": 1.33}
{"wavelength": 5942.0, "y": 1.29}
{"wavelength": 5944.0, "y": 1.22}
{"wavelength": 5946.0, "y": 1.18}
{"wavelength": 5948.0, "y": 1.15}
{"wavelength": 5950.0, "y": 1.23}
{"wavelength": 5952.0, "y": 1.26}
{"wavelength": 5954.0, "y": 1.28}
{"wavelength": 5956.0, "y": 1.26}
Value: 0.12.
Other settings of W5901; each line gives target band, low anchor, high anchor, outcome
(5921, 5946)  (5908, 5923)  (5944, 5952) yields -0.03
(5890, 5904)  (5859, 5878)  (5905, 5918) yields 0.16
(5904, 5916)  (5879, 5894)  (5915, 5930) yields 0.03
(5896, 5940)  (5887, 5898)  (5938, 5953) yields -0.10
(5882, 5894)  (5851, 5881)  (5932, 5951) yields 0.19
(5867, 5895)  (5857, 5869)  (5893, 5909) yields -0.09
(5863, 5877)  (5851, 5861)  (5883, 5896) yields -0.20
